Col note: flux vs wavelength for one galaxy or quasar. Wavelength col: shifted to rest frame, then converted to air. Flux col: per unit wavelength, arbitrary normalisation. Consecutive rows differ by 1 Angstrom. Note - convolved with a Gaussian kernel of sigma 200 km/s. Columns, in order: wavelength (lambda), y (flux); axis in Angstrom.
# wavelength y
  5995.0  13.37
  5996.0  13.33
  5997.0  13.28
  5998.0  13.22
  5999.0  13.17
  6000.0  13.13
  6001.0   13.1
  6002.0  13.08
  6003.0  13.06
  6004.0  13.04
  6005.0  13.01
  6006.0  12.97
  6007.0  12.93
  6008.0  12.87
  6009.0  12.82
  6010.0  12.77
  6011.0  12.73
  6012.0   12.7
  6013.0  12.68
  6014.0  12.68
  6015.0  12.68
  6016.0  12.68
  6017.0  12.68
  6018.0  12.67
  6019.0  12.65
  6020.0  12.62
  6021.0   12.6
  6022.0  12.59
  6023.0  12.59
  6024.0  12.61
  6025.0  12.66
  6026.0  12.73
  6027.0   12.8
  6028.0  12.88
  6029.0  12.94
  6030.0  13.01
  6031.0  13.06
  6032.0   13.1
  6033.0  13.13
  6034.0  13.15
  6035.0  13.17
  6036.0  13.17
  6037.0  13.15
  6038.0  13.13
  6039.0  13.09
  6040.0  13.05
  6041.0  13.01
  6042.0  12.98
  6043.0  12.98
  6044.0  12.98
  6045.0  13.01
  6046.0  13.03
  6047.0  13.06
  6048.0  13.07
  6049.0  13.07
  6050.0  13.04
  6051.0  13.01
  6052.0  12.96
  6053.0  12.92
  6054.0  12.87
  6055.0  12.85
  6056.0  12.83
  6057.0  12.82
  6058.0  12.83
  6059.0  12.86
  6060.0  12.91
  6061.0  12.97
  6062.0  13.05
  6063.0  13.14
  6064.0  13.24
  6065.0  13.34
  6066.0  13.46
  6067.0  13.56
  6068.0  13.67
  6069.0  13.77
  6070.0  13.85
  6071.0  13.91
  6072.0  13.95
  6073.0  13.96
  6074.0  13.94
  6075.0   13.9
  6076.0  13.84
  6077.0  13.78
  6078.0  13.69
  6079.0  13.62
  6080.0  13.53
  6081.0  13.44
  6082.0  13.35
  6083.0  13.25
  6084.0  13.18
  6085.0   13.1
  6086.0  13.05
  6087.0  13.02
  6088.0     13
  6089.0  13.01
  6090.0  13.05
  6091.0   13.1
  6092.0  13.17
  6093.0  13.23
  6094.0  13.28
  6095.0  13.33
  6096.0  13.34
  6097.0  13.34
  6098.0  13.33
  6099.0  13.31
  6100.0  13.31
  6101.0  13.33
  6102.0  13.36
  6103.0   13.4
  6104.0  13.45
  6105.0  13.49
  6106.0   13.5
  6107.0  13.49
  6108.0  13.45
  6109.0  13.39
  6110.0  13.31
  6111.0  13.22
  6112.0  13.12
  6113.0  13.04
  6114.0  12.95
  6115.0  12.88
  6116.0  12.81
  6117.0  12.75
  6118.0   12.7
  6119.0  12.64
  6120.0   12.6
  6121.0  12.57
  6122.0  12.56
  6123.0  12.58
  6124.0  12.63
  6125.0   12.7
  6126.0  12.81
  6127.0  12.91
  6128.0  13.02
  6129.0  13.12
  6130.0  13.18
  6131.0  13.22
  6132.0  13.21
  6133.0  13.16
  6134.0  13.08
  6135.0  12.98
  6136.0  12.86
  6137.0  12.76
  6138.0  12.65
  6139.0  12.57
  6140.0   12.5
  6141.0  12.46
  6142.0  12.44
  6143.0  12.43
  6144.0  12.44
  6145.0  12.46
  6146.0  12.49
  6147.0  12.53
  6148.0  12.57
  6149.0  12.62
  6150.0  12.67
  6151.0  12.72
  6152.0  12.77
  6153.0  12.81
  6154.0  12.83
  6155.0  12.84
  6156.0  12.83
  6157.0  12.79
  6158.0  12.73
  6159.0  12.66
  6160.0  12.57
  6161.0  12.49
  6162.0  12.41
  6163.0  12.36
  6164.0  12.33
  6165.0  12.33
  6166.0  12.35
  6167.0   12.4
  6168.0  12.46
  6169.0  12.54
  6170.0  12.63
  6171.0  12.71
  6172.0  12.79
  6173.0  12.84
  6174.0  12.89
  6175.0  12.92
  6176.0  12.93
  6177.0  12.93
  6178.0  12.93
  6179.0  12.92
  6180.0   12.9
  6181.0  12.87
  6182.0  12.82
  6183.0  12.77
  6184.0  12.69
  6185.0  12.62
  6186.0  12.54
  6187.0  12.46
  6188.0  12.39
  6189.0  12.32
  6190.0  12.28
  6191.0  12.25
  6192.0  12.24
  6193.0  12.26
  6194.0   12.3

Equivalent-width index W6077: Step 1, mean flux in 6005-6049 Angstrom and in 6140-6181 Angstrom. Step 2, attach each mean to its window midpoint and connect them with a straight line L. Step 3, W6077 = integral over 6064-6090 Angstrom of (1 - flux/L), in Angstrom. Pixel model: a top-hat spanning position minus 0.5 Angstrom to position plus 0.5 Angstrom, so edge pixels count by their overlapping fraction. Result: -1.5 Angstrom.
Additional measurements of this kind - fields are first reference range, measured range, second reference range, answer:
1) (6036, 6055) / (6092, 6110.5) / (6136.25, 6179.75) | -0.8 Angstrom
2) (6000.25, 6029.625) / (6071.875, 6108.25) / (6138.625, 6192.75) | -2.0 Angstrom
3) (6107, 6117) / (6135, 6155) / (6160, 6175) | 0.3 Angstrom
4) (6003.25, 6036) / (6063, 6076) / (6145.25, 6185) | -0.9 Angstrom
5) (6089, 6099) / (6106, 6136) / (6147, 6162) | 0.0 Angstrom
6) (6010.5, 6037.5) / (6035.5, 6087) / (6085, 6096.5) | -1.0 Angstrom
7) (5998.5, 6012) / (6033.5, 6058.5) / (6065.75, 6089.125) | 0.5 Angstrom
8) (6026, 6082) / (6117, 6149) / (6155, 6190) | 0.3 Angstrom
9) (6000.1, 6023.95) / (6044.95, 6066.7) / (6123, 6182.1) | -0.4 Angstrom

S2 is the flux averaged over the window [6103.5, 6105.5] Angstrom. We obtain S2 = 13.5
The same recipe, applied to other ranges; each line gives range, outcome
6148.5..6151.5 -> 12.7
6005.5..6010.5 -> 12.9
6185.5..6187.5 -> 12.5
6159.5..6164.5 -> 12.4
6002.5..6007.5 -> 13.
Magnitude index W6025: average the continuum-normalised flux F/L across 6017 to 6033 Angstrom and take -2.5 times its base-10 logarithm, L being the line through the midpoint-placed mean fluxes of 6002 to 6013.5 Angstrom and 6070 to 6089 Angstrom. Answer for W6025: 0.02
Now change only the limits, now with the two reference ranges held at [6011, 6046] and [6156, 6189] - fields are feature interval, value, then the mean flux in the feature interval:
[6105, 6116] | -0.04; 13.2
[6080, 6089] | -0.03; 13.2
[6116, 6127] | 0.00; 12.7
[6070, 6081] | -0.08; 13.8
